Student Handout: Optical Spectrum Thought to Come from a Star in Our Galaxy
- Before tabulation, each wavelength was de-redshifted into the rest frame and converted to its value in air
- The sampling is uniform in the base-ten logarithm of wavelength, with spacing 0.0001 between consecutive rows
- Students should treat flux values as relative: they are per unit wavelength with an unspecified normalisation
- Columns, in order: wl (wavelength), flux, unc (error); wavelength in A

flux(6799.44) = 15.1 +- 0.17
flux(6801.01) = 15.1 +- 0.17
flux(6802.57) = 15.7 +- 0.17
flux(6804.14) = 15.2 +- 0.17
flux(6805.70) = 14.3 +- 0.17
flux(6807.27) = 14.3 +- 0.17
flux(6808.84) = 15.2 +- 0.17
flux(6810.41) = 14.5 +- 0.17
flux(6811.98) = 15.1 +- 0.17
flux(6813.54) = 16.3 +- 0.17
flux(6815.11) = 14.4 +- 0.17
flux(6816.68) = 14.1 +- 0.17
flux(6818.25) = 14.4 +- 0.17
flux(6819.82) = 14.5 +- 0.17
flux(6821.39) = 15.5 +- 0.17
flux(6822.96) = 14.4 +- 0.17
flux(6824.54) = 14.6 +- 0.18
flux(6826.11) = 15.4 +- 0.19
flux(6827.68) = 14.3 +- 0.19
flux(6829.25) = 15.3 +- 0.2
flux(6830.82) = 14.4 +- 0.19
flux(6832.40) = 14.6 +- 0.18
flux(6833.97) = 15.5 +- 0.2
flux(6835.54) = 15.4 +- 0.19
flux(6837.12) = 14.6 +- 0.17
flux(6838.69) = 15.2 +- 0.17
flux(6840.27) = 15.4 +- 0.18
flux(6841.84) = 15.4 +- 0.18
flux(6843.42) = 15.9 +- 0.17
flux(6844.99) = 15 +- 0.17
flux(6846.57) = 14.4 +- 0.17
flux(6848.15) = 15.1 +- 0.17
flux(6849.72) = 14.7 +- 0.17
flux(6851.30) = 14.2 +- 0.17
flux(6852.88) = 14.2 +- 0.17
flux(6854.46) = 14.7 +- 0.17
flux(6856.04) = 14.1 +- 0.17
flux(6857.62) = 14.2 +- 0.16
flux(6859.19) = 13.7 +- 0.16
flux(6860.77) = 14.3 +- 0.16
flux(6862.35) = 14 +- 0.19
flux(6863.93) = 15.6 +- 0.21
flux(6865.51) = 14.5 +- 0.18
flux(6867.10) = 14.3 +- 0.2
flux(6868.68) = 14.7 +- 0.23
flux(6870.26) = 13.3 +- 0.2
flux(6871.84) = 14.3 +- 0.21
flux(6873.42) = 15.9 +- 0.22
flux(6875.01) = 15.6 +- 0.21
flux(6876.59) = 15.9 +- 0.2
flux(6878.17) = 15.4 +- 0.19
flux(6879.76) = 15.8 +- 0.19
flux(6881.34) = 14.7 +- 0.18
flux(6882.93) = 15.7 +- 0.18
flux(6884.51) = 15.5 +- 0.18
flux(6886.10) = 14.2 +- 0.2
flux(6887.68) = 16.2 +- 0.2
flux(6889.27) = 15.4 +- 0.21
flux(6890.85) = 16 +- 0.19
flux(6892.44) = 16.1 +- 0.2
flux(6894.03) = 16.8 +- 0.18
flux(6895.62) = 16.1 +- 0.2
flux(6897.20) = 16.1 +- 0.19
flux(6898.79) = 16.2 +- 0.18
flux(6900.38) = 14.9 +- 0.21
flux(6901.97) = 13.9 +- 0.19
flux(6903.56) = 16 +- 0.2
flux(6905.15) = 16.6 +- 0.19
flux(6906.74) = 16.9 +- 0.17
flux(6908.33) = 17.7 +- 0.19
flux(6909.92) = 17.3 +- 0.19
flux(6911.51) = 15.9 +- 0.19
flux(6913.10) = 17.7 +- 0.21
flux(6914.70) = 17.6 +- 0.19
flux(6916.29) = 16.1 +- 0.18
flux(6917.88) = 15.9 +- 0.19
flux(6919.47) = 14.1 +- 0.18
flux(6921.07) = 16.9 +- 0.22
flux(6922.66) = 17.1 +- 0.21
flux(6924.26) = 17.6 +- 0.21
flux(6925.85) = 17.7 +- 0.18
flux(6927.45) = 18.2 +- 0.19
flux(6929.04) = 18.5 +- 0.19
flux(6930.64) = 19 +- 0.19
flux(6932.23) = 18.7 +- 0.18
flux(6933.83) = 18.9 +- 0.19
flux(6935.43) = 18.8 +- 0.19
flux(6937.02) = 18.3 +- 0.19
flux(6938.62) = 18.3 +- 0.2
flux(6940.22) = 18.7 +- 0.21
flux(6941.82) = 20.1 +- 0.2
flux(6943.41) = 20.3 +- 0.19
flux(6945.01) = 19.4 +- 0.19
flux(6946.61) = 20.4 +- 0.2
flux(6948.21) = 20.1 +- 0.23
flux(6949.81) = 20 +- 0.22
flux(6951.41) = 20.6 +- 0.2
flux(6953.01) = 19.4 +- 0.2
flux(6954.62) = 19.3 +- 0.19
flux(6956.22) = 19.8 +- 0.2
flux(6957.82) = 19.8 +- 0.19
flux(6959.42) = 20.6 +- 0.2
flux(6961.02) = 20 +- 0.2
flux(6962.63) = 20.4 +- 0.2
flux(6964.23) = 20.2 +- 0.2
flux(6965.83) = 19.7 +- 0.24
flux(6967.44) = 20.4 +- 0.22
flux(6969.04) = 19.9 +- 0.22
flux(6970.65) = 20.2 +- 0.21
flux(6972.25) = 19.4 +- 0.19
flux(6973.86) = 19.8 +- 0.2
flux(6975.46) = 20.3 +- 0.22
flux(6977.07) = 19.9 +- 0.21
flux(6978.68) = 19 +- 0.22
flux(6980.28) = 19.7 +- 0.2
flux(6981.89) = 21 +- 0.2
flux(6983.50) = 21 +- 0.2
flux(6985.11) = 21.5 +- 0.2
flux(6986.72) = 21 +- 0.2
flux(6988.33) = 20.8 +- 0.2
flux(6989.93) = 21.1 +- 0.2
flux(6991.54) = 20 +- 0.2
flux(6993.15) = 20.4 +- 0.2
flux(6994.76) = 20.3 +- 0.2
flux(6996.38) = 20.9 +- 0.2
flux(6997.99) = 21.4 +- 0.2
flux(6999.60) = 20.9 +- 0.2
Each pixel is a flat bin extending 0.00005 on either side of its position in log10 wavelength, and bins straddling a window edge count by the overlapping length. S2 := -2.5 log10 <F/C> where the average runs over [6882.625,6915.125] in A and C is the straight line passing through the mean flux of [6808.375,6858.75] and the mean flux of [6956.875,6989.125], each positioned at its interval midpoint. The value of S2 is 0.08 mag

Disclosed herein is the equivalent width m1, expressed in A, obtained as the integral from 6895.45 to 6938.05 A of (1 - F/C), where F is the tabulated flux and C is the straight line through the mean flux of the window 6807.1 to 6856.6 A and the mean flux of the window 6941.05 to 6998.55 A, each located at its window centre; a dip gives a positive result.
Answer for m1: 2.7 A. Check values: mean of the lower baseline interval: 14.9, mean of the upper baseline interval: 20.2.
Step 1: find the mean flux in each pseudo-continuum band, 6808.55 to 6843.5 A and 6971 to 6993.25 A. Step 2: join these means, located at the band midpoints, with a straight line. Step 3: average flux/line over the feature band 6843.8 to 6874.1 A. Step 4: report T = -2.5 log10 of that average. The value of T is 0.113 mag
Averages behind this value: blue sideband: 15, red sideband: 20.4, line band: 14.5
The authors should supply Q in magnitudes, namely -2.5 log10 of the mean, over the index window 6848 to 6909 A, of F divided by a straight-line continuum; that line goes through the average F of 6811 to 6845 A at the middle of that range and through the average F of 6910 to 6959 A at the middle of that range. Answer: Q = 0.10 mag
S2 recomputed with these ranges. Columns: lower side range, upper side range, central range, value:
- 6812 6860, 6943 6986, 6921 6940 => 0.027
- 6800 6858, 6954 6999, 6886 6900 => 0.082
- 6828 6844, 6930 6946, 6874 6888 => 0.097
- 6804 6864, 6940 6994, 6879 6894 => 0.088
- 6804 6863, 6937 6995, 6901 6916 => 0.075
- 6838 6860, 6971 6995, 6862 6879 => 0.053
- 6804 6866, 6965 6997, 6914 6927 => 0.085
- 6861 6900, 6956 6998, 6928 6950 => -0.051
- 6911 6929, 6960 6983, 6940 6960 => -0.068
